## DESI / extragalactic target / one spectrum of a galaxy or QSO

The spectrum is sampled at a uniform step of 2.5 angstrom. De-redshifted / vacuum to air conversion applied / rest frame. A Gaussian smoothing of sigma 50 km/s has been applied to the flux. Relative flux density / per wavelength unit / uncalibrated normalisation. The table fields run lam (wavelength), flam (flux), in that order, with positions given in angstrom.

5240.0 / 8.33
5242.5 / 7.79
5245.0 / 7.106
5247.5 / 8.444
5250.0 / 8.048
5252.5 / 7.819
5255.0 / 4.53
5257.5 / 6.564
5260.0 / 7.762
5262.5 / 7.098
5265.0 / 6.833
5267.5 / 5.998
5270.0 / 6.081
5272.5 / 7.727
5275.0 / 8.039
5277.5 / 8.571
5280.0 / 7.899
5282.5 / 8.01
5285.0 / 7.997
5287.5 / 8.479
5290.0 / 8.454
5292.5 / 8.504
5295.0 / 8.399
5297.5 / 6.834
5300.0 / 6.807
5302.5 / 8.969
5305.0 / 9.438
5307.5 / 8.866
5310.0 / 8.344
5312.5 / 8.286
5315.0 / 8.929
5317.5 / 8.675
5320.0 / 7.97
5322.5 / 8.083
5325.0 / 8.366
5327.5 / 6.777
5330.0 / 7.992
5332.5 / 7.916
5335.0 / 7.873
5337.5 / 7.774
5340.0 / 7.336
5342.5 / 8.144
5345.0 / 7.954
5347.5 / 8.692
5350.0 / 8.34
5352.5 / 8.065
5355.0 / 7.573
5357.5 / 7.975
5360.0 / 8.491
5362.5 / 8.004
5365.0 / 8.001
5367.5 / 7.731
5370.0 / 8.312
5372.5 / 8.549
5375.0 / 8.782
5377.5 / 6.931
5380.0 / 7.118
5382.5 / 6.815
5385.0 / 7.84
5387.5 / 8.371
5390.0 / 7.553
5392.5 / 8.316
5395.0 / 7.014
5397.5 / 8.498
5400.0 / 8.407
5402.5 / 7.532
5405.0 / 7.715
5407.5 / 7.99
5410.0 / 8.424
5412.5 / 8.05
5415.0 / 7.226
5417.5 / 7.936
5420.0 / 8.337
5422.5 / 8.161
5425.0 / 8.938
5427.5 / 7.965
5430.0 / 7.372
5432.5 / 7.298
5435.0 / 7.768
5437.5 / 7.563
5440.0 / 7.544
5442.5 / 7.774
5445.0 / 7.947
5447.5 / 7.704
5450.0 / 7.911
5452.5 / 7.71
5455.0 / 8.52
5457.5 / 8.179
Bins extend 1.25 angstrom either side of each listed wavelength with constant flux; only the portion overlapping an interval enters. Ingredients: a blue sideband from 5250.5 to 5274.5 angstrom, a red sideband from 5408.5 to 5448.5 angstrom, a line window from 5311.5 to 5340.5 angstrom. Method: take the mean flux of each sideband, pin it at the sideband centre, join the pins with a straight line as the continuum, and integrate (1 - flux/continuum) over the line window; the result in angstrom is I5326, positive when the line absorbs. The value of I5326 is -3.2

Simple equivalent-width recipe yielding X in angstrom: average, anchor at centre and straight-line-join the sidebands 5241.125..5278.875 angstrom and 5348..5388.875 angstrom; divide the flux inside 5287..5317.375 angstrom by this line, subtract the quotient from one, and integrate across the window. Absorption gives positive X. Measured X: -3.5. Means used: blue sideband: 7.23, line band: 8.37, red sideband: 7.94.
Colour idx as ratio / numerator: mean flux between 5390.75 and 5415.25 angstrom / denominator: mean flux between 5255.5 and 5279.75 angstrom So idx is 1.1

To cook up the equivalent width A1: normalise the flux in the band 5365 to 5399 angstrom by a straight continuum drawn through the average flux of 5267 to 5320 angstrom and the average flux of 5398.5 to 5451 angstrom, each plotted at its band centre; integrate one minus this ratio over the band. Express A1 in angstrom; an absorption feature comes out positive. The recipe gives 0.5 angstrom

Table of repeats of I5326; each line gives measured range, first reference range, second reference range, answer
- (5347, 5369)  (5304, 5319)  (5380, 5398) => 0.1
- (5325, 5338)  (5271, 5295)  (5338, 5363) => 0.6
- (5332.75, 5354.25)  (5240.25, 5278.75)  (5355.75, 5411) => -0.8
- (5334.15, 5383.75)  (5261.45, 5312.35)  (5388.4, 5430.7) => 0.1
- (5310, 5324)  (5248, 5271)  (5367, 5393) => -2.1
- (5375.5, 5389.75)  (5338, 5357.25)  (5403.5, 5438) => 0.8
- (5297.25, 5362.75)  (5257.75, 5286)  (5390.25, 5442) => -4.3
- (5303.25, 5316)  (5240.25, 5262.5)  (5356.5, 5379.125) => -1.8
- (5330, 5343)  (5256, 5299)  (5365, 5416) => -0.1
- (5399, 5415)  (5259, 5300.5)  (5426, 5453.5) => -0.6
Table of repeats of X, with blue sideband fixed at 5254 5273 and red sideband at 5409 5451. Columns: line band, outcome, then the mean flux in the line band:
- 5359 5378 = -1.9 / 8.14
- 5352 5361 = -0.9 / 8.01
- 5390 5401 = -0.6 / 7.99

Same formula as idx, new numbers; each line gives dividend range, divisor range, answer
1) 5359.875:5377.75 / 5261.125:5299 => 1.06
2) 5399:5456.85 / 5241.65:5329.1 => 1.02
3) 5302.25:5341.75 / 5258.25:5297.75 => 1.07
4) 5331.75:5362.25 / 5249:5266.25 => 1.16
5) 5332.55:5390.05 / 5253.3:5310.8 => 1.04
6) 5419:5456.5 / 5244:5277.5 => 1.11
